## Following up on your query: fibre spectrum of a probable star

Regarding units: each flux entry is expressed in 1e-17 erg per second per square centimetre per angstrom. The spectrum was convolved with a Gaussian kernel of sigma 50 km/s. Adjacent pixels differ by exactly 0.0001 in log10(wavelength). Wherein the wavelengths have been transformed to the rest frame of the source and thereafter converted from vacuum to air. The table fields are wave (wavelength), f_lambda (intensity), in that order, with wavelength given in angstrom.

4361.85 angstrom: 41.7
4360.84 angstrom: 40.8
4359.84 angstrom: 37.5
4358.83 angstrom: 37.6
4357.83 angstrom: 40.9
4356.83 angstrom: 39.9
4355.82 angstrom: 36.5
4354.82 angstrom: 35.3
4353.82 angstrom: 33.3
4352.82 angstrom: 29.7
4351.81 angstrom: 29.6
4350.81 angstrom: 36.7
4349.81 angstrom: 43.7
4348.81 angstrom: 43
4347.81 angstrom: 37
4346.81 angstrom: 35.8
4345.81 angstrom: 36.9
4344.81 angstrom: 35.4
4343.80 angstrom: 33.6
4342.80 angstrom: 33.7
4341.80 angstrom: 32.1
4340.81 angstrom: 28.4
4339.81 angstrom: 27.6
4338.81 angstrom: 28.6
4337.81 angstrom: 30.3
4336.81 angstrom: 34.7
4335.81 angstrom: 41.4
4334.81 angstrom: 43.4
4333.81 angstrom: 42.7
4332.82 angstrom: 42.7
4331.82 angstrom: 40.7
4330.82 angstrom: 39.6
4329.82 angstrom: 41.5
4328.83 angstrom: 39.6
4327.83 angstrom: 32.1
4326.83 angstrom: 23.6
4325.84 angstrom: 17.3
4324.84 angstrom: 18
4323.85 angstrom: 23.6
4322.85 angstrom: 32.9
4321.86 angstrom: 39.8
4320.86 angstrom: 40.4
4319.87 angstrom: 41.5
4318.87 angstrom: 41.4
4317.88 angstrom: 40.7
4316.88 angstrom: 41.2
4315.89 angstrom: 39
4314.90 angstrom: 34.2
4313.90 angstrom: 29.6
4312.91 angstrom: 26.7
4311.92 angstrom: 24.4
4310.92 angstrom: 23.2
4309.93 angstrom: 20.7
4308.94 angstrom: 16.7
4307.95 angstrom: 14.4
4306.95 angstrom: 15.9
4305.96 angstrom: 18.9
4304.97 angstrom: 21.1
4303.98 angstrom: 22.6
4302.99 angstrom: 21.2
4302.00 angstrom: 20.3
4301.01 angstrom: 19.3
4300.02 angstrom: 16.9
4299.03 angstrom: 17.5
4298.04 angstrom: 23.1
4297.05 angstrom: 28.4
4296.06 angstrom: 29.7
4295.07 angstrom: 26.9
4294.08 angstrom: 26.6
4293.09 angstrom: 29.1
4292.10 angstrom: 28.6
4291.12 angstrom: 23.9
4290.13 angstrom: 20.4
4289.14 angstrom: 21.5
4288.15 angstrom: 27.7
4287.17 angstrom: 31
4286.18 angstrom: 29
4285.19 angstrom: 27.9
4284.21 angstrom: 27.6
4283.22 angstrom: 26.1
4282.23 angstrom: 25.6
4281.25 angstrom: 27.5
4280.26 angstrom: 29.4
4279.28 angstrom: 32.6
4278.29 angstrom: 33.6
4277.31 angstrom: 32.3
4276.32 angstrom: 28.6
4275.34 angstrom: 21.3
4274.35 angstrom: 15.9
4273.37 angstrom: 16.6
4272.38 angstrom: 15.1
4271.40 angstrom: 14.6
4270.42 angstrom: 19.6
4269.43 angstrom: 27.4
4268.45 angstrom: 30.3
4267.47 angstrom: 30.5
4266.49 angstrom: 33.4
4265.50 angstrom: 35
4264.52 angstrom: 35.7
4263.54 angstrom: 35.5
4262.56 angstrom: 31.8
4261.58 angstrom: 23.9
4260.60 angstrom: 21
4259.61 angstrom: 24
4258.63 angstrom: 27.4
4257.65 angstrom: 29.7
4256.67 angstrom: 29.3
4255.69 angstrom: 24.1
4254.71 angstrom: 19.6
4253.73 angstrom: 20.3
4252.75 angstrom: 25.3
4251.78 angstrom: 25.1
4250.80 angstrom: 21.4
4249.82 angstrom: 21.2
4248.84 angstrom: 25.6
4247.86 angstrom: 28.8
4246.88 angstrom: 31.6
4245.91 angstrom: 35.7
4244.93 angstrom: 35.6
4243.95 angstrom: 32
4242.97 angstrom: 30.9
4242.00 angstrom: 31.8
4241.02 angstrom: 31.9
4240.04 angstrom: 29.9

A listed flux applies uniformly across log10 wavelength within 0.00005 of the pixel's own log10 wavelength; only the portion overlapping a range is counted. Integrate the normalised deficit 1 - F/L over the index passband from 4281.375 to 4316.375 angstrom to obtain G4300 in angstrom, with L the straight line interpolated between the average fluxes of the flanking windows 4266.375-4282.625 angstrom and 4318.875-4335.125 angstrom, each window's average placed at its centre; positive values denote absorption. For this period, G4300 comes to 6.15 angstrom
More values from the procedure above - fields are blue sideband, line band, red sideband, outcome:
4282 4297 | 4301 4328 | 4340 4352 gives 3.10 angstrom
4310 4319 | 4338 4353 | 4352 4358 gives 0.23 angstrom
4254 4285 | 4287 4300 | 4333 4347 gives 1.80 angstrom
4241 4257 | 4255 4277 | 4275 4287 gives 1.68 angstrom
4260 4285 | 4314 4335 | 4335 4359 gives -2.02 angstrom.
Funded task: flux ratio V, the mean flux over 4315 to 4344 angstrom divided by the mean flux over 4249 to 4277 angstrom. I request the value 1.4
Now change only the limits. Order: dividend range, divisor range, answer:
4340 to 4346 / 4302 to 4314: 1.57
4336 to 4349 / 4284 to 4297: 1.25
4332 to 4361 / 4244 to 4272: 1.33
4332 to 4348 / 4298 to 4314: 1.73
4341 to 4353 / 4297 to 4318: 1.48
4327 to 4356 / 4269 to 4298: 1.40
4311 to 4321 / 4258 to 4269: 1.18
